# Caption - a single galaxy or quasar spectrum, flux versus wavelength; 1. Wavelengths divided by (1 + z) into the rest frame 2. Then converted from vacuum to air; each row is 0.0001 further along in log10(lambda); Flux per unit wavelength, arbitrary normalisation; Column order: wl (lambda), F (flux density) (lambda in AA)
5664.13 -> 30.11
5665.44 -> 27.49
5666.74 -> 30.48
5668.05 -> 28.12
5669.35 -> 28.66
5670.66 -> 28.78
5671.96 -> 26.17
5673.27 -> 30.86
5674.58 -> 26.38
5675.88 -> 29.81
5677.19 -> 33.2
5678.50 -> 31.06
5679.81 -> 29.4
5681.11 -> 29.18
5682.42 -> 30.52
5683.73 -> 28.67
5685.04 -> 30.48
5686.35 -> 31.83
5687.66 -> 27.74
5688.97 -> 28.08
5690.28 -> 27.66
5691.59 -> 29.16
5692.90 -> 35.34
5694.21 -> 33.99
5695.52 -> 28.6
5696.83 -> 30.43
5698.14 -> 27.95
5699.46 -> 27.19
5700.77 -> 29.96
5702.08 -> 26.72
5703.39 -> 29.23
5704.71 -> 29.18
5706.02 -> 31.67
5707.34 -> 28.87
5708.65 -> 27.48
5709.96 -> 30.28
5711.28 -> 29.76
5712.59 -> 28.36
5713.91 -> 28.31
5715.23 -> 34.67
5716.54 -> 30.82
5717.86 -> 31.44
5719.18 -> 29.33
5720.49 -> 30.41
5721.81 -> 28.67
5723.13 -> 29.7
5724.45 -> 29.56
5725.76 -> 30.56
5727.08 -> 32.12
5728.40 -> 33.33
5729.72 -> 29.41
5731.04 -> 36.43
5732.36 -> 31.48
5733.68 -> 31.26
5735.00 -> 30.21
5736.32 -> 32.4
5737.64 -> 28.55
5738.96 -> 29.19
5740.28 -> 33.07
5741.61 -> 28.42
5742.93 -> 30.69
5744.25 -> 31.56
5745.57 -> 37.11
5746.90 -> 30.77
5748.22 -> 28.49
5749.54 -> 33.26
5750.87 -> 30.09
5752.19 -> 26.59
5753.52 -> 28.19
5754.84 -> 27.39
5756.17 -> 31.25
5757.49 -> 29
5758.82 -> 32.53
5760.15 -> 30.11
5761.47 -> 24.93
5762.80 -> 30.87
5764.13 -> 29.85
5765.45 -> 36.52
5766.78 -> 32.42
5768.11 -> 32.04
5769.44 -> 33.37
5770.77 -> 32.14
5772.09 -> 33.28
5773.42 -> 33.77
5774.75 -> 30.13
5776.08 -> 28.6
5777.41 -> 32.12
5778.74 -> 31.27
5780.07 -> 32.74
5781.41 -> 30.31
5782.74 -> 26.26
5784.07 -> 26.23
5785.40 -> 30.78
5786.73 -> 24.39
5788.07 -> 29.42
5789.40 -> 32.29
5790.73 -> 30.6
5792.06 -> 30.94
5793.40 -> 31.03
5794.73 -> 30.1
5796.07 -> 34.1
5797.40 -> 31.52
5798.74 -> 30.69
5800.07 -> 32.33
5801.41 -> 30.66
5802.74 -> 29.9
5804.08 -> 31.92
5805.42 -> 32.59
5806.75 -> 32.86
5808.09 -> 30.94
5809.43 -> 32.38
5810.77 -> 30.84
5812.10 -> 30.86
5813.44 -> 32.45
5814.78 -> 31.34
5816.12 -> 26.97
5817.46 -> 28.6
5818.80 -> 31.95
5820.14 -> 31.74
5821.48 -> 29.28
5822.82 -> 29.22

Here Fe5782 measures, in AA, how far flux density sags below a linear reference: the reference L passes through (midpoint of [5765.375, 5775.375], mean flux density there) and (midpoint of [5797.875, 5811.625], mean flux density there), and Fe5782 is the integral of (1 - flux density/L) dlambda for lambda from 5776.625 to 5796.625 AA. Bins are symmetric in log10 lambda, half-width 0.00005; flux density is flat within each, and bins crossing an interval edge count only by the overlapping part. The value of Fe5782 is 1.3 AA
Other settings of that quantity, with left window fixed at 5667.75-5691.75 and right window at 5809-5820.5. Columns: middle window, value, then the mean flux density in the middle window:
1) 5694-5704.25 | 0.15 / 29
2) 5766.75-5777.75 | -0.61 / 32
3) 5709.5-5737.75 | -1.02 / 30.8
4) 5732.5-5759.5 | -0.48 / 30.5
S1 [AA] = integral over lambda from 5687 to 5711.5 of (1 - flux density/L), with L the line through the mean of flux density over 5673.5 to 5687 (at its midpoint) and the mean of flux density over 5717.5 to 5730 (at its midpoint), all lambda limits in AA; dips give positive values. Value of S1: 0.66 AA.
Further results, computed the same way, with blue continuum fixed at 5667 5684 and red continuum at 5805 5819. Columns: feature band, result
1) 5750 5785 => 0.0 AA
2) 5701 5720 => 0.0 AA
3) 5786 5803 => 0.1 AA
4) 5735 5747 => -0.4 AA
